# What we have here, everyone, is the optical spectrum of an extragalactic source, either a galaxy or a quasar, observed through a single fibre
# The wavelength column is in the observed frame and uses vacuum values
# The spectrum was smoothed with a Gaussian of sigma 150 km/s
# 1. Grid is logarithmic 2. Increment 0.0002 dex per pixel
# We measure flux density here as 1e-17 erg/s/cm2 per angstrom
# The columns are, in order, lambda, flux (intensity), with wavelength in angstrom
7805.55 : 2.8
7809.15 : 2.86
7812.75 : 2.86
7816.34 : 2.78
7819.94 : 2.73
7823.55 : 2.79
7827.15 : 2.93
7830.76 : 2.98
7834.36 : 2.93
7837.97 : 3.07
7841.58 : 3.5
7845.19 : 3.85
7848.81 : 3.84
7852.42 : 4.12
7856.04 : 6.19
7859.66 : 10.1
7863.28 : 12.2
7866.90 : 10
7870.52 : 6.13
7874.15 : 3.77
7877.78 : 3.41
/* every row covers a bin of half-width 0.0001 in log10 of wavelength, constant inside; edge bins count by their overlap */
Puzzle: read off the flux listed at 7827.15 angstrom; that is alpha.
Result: 2.93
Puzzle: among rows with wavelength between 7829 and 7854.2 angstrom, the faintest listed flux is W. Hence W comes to 2.93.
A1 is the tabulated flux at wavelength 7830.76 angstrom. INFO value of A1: 2.98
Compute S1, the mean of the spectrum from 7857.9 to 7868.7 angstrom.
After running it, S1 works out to 10.8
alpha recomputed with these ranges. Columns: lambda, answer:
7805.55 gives 2.8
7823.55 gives 2.79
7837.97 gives 3.07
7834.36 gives 2.93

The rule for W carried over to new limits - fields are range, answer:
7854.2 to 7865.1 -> 6.19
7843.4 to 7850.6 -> 3.84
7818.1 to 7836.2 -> 2.73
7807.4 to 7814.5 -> 2.86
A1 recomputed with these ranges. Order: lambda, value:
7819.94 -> 2.73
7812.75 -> 2.86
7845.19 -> 3.85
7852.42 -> 4.12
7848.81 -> 3.84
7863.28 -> 12.2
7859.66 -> 10.1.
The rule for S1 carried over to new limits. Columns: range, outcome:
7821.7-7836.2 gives 2.91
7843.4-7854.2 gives 3.94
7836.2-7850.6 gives 3.57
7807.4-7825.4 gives 2.8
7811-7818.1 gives 2.82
